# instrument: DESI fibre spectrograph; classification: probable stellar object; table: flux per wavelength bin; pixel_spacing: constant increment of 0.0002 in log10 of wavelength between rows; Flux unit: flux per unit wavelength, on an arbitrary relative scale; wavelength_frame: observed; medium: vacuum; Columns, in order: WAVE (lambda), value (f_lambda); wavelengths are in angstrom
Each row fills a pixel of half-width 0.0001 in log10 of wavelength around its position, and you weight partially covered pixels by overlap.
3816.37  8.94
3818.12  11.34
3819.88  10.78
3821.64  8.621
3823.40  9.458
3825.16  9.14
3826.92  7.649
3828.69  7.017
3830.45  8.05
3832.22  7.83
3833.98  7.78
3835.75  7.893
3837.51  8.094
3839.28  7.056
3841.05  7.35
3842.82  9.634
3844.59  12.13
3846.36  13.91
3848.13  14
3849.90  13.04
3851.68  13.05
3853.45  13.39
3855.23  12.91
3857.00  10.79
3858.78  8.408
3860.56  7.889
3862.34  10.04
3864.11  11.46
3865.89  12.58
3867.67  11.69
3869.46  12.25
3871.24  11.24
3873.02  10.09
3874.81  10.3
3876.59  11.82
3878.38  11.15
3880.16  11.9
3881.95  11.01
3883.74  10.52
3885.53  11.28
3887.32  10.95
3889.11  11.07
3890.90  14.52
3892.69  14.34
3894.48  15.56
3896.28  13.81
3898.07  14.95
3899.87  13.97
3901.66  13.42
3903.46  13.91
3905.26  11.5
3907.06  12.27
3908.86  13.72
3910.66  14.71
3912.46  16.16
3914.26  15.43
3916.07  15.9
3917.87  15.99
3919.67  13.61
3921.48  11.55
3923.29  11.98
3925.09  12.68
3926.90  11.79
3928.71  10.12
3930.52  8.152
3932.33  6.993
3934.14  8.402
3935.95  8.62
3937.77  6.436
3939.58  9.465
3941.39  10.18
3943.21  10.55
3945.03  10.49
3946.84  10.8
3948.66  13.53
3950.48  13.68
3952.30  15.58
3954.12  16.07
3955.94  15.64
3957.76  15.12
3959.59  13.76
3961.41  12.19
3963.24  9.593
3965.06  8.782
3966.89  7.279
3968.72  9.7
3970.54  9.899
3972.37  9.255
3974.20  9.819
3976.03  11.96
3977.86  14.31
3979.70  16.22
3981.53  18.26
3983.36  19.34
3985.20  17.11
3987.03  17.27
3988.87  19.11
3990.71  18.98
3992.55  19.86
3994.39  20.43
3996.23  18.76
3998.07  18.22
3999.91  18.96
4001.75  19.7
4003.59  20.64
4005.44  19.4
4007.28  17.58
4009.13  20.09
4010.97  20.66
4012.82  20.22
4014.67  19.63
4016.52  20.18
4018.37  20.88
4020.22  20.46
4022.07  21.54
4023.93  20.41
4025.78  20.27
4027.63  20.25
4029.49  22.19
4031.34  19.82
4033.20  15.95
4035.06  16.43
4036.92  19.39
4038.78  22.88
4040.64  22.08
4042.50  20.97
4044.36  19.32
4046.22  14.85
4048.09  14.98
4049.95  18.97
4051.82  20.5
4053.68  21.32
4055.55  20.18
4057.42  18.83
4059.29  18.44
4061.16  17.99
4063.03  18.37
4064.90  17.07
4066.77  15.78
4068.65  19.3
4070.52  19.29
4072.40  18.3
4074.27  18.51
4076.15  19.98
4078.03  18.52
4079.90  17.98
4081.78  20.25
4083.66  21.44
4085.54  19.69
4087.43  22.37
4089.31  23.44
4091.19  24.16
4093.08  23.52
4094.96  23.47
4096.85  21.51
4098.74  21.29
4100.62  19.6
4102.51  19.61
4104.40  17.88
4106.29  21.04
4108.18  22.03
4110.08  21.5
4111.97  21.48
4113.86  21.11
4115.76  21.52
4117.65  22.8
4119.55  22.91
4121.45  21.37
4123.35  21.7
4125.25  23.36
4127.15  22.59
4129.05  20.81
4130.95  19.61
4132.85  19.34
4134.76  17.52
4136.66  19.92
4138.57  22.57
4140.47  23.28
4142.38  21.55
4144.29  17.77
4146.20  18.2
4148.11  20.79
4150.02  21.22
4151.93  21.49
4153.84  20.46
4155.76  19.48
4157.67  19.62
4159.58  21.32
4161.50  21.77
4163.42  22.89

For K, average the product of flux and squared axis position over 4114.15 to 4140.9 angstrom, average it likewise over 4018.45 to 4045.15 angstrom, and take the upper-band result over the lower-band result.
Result 1.1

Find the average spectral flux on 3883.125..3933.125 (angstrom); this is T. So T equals 12.9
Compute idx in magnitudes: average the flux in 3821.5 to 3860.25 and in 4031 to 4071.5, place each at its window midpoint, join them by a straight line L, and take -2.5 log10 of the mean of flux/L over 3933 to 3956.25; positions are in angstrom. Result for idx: 0.25 mag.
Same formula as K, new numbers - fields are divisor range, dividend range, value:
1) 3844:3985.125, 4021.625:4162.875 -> 1.81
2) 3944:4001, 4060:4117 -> 1.48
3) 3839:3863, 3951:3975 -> 1.13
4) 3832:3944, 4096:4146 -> 2.04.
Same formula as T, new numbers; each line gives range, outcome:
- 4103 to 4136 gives 21.1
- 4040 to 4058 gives 19.2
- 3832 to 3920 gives 12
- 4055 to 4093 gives 19.6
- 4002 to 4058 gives 19.7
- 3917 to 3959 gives 11.6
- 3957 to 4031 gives 17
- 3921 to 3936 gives 10.1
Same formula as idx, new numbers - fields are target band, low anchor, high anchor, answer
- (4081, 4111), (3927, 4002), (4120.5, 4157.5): -0.14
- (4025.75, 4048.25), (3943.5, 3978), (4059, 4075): -0.18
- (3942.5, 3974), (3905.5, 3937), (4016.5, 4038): 0.24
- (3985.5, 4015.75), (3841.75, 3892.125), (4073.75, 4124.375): -0.13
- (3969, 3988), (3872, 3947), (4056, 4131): 0.08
